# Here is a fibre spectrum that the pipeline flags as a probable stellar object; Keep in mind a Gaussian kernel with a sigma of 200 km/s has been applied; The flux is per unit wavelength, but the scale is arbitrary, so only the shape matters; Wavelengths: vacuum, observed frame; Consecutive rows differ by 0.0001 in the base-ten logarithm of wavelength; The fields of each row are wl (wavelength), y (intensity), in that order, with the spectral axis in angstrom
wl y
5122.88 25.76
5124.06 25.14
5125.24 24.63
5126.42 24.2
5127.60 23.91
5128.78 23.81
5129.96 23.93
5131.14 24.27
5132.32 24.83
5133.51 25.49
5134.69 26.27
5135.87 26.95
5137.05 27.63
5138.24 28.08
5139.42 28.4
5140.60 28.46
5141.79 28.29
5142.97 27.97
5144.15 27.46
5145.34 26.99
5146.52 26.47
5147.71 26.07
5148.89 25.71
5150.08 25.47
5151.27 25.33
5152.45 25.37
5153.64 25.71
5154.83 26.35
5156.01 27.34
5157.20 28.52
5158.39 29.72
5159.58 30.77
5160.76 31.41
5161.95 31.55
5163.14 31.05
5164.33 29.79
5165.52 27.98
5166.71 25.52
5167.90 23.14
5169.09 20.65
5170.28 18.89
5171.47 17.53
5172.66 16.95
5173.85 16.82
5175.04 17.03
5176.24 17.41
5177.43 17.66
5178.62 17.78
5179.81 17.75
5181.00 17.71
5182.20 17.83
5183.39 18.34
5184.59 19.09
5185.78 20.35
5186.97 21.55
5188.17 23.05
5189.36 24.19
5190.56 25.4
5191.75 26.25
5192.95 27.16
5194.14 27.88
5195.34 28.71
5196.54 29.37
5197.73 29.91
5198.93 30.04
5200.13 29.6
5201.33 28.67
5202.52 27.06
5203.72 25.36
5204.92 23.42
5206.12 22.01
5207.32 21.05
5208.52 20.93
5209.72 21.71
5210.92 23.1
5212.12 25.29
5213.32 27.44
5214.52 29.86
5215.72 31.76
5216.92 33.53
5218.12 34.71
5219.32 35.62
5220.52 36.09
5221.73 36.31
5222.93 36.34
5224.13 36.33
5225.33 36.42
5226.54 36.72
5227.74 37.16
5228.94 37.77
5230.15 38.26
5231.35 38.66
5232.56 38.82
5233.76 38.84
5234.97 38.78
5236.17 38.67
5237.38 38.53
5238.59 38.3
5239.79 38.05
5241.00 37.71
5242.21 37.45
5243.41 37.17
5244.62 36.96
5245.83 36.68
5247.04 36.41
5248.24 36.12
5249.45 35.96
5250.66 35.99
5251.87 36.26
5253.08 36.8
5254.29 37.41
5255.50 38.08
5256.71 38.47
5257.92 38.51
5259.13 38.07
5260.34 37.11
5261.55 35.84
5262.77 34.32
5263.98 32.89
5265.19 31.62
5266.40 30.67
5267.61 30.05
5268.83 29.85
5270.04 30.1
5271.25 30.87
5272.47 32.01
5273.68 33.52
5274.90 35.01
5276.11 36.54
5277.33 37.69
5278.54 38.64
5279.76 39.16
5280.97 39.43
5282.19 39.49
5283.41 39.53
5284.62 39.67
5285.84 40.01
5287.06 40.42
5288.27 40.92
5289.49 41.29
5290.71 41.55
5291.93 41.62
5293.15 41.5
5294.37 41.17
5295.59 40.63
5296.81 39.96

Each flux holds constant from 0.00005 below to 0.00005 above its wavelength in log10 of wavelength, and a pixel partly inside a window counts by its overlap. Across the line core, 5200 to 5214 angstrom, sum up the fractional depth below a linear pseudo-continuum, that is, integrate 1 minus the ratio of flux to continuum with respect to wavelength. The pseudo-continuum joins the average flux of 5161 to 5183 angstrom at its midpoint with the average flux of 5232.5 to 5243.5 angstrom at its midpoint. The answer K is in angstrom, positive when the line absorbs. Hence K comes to 2.7 angstrom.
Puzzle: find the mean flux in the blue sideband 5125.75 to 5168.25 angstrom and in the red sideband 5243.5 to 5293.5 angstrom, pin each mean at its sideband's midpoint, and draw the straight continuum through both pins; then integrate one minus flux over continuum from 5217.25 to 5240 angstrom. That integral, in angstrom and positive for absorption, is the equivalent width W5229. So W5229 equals -2.6 angstrom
